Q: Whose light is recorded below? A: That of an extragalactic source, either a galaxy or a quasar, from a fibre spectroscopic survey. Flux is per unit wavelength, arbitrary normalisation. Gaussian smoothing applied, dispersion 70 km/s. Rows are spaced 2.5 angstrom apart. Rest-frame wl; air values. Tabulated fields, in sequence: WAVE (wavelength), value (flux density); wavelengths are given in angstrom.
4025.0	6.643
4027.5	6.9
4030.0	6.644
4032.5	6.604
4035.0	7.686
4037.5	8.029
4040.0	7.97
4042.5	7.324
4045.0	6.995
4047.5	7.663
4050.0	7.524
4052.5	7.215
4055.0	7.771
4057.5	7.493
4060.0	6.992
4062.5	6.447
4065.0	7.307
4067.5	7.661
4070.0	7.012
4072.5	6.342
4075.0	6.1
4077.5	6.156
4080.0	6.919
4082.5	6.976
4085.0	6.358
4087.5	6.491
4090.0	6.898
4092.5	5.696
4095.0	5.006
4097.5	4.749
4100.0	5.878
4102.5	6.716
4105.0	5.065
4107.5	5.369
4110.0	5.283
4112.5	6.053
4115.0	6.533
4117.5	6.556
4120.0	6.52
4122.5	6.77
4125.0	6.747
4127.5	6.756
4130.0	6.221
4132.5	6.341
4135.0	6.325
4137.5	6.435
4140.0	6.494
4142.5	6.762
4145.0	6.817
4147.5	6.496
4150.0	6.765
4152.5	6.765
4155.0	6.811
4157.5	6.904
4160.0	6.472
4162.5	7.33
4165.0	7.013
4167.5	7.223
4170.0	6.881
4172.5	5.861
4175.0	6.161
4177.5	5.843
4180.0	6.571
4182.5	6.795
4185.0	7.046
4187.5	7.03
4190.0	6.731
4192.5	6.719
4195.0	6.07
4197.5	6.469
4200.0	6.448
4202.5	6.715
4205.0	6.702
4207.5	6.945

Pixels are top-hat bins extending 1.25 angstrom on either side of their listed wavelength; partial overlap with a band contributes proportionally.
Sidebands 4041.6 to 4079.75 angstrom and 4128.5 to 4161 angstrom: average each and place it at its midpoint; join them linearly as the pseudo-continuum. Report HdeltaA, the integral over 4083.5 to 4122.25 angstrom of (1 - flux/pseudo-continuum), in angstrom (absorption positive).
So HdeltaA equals 4.8 angstrom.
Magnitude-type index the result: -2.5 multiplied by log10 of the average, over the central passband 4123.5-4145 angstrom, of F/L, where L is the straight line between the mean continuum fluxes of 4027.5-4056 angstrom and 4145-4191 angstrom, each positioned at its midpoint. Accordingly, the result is 0.06 mag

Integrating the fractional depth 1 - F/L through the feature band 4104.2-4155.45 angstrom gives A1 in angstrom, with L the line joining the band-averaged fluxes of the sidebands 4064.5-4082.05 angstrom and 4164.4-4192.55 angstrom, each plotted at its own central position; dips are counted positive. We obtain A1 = 2.5 angstrom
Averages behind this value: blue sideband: 6.77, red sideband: 6.65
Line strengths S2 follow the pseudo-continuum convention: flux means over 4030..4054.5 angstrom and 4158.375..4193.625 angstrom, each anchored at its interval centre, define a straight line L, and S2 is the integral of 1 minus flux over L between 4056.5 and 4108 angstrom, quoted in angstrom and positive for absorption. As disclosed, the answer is 6.0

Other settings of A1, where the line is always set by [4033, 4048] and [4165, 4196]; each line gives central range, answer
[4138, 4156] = 0.4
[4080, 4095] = 1.7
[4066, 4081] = 1.3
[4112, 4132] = 1.3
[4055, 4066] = 0.4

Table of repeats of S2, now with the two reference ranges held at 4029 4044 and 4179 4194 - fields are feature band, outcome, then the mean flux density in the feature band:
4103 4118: 2.7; 5.82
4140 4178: 1.3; 6.68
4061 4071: 0.2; 7.11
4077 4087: 0.8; 6.63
